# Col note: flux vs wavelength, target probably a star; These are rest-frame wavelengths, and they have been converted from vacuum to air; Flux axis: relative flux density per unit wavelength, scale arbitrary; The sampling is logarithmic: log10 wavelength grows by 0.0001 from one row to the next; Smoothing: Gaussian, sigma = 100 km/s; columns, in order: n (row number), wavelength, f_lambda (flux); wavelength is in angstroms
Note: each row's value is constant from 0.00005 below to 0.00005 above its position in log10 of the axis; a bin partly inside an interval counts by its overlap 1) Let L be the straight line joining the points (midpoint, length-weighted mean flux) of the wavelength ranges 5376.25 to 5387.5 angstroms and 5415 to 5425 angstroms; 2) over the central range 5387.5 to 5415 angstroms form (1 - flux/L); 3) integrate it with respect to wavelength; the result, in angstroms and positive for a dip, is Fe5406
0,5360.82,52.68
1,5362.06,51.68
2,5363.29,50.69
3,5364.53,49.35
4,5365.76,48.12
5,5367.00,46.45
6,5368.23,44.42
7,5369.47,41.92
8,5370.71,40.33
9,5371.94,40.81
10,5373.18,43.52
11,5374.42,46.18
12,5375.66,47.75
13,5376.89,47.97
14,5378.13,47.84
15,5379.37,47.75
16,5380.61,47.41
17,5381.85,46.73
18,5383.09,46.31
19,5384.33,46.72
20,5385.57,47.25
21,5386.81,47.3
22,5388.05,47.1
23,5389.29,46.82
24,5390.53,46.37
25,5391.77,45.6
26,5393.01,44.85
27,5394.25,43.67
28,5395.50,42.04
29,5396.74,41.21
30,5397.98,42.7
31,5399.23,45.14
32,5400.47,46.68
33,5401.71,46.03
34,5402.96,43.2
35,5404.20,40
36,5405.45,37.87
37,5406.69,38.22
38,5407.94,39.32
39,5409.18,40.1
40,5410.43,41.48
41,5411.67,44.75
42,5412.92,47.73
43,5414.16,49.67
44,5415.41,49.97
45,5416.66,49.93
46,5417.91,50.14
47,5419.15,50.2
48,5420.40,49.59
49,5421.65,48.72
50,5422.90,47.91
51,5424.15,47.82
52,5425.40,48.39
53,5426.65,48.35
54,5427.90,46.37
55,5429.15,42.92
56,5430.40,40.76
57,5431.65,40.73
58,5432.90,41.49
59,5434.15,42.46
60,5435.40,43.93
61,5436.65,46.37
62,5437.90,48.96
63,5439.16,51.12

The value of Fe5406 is 2.6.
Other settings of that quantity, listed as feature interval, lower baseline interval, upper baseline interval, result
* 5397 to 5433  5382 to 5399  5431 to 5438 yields -0.6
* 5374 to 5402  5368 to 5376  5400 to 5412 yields -2.3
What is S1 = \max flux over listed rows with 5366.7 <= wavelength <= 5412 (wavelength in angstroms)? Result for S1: 47.97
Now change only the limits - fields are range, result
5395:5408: 46.68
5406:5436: 50.2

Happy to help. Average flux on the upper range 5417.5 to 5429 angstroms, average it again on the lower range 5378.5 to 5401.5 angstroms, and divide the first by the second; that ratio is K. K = 1.06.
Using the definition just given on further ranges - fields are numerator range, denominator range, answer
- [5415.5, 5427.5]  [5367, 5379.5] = 1.09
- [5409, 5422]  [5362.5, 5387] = 1.03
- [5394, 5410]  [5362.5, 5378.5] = 0.91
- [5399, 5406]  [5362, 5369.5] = 0.90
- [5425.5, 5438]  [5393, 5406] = 1.03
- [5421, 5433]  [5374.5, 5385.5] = 0.96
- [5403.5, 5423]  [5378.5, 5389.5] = 0.96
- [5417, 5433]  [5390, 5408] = 1.09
